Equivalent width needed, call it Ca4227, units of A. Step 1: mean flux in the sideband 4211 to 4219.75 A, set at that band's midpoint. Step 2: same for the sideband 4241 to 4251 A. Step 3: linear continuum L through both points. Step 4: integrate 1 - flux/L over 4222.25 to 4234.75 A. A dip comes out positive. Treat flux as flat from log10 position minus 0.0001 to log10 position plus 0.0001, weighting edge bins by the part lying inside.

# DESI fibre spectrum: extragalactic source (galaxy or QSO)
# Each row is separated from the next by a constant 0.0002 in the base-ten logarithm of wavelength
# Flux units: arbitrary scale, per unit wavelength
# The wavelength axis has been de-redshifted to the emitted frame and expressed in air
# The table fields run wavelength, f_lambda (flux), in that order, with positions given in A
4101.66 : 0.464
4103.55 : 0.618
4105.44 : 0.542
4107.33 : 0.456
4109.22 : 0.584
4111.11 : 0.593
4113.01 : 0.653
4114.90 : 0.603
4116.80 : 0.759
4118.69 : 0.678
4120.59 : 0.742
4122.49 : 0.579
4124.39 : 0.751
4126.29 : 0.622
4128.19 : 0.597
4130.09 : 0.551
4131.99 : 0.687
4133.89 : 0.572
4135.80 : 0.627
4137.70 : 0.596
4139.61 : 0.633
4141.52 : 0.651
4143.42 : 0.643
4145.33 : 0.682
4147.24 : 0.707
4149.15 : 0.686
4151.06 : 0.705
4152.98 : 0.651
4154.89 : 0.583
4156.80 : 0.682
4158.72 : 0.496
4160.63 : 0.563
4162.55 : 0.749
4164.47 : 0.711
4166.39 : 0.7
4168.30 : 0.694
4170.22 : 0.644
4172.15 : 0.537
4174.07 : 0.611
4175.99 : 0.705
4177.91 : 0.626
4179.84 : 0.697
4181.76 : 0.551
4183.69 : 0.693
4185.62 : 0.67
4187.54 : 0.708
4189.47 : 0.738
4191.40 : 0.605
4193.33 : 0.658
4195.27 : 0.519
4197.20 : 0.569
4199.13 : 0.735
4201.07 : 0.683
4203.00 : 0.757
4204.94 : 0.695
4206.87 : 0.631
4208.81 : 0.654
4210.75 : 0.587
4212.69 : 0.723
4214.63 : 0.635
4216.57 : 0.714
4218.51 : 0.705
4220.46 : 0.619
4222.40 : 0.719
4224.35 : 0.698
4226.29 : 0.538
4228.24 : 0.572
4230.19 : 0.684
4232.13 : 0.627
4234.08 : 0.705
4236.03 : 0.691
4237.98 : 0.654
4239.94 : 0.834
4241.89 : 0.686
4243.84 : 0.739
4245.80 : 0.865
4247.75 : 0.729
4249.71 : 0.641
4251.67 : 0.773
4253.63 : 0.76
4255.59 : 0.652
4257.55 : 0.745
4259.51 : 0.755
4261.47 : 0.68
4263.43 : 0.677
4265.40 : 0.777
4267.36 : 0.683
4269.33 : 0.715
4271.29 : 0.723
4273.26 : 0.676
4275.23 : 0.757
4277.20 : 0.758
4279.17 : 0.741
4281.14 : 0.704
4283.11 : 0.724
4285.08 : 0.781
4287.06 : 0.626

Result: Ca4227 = 1.1 A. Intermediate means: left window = 0.683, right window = 0.734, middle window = 0.643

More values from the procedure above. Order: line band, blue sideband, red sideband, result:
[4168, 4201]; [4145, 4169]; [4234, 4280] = 1.67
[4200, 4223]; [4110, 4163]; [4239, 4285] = 0.64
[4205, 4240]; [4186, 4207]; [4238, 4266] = 1.73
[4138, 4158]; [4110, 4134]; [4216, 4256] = 0.01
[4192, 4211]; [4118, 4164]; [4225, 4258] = 0.75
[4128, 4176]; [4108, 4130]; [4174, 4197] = 0.42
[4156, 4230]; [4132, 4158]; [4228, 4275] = 2.65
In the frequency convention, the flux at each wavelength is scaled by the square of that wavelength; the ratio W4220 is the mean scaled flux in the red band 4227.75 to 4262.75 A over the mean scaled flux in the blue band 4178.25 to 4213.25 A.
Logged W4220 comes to 1.11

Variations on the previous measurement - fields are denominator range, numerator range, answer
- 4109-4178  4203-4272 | 1.13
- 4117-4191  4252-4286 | 1.18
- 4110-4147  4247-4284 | 1.19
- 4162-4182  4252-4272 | 1.14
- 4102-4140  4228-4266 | 1.22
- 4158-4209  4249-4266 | 1.14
